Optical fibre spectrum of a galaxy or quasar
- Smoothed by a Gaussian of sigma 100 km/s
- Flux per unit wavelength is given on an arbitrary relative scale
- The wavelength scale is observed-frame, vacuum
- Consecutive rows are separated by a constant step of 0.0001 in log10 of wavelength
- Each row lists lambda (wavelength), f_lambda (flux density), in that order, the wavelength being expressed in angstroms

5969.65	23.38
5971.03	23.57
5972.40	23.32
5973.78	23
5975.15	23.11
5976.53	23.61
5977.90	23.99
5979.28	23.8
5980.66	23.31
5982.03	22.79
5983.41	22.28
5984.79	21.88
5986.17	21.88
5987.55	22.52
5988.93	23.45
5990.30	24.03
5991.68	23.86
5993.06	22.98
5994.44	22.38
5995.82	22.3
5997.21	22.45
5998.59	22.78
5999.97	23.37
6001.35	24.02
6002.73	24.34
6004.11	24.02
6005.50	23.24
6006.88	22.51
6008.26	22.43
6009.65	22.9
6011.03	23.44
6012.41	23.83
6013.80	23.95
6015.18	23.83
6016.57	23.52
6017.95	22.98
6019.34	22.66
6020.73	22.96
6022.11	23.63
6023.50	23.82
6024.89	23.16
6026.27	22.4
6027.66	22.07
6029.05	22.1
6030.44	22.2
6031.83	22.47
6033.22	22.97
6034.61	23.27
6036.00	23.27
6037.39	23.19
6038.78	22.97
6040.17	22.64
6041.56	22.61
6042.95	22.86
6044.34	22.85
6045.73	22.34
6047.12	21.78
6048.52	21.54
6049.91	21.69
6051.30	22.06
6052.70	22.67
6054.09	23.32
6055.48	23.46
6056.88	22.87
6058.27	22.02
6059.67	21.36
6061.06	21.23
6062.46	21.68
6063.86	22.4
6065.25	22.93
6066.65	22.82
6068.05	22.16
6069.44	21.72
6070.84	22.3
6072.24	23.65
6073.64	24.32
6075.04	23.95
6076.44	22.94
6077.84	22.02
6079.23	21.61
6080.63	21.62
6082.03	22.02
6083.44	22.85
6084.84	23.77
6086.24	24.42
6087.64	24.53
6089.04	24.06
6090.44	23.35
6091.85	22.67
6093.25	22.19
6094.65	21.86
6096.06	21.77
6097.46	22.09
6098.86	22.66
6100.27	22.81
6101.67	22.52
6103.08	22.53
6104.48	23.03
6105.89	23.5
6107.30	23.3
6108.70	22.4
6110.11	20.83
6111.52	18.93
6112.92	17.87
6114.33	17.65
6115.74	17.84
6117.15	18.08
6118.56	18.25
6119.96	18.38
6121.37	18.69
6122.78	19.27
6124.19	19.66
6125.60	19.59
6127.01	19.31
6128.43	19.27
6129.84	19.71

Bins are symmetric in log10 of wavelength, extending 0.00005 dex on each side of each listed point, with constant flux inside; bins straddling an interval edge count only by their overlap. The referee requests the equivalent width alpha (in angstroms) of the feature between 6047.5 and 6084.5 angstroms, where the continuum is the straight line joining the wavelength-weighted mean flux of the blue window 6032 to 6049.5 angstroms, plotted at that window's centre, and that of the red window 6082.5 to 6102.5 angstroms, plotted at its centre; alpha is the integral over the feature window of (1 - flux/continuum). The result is 0.6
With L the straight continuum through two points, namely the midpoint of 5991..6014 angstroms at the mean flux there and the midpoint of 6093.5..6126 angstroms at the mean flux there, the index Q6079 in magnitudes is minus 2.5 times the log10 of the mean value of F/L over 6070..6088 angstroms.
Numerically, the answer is -0.08 mag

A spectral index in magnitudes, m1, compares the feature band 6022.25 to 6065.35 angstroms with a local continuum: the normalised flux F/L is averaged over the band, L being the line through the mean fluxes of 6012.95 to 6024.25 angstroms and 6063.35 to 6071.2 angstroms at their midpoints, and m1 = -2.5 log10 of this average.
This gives 0.02 mag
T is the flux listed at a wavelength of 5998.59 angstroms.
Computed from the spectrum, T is 22.78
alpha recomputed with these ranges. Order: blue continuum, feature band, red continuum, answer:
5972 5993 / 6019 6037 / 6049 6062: -0.2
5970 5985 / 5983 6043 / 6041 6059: -0.5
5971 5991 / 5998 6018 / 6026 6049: -0.5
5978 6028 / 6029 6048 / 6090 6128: -0.3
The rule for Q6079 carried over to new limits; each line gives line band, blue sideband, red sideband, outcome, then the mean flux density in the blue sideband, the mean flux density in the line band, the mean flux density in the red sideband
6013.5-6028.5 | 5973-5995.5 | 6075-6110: -0.01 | 23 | 23.2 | 22.8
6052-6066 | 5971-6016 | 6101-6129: -0.04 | 23.2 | 22.4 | 20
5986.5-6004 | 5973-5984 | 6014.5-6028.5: 0.00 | 23.2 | 23.2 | 23.1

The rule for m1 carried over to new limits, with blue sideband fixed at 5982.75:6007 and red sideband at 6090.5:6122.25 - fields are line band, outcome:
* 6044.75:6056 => -0.02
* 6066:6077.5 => -0.07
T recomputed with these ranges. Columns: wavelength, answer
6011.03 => 23.44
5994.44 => 22.38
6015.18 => 23.83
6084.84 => 23.77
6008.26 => 22.43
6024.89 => 23.16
